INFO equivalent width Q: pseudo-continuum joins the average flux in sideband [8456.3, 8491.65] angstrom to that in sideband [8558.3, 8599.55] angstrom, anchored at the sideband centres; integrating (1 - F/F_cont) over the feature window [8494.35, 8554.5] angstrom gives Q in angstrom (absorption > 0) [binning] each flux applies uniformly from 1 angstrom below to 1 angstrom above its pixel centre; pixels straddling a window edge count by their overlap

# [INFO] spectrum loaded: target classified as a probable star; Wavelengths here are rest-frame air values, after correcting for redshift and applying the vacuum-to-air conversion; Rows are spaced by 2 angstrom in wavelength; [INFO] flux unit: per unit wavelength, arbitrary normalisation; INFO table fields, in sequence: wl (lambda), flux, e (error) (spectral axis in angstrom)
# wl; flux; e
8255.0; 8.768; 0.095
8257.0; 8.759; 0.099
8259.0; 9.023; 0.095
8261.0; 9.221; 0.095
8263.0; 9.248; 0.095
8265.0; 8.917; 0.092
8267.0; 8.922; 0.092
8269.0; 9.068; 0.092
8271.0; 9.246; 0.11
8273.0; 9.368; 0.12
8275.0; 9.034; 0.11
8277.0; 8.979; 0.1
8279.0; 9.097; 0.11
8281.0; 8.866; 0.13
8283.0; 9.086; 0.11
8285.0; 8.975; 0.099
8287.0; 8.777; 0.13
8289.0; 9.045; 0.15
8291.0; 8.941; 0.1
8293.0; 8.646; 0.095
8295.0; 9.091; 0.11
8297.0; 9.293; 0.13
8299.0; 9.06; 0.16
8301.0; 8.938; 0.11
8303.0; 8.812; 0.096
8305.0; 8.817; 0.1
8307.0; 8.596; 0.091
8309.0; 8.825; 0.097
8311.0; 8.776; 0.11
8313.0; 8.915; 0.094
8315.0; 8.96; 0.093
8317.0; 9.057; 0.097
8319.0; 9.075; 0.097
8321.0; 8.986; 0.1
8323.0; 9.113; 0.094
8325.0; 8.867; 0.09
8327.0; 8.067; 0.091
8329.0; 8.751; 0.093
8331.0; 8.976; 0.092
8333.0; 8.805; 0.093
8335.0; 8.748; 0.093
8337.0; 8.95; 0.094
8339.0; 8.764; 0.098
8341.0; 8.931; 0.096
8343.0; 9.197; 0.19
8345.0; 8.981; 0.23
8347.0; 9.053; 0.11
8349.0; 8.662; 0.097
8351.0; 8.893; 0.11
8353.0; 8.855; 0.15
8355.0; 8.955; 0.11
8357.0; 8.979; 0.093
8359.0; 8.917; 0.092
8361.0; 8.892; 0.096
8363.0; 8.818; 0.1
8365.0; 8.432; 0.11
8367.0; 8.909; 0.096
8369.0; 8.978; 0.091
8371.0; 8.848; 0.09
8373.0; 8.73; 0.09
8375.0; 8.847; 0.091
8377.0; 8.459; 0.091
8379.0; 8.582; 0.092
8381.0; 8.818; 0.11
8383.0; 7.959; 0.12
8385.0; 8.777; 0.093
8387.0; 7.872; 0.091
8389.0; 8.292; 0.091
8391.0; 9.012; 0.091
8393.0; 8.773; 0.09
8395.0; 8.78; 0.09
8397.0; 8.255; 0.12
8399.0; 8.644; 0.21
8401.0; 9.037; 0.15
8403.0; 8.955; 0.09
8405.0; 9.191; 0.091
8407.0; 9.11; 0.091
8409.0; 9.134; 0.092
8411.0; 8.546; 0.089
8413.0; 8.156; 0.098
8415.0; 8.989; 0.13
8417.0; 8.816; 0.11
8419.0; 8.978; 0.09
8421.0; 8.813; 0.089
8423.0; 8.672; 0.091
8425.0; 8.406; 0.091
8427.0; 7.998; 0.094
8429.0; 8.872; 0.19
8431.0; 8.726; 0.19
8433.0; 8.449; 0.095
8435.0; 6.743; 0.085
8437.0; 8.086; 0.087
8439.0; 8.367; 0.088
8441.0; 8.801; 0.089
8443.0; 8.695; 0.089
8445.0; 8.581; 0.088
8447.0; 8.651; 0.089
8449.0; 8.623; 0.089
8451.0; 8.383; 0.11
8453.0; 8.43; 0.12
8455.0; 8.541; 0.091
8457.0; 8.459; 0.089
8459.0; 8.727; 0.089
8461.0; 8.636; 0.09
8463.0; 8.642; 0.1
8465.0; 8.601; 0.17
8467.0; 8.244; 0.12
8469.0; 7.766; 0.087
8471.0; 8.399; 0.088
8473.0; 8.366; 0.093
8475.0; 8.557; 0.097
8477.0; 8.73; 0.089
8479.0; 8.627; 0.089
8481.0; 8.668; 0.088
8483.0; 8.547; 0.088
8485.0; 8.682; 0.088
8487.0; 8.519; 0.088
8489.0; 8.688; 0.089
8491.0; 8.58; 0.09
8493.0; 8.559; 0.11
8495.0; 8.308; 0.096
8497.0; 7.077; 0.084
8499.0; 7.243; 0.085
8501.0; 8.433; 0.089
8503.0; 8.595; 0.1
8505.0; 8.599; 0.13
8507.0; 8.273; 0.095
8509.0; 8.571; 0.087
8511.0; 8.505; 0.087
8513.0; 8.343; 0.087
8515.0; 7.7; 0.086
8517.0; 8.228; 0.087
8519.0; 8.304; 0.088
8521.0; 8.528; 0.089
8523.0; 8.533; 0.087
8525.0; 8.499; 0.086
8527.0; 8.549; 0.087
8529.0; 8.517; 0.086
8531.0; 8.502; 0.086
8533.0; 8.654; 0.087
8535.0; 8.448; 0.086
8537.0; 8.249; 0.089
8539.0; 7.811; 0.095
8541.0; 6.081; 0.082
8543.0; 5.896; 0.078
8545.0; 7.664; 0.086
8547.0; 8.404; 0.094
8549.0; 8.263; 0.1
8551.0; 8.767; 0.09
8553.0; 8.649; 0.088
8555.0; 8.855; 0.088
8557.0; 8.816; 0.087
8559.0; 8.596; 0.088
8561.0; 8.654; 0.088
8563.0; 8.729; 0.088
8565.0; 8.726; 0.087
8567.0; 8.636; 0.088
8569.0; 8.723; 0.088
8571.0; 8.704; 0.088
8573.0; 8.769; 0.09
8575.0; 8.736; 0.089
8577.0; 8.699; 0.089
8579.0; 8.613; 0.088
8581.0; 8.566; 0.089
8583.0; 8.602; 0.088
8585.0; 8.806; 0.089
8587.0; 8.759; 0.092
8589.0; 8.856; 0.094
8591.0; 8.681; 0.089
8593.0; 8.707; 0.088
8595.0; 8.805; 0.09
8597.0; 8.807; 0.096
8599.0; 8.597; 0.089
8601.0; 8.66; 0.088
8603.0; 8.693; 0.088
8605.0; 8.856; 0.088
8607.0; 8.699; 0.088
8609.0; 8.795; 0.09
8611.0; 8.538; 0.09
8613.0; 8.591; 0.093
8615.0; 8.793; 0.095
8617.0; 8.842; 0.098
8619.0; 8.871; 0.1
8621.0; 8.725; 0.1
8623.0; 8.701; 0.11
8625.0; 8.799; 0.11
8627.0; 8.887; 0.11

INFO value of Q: 3.3 angstrom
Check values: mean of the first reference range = 8.52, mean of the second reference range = 8.71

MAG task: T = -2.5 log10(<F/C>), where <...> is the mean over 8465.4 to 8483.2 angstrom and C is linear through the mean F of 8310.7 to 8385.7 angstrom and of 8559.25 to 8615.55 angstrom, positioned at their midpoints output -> 0.04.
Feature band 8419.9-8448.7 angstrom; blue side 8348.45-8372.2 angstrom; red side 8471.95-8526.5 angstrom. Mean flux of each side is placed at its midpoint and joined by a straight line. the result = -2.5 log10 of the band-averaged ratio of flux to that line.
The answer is 0.02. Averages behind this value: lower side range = 8.85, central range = 8.43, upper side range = 8.38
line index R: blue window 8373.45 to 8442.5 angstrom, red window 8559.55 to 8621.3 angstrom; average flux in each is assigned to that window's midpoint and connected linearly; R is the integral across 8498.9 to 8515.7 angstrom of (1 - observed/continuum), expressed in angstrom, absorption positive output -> 0.7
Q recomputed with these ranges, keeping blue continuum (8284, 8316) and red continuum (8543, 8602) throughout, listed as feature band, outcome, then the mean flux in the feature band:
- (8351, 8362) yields -0.1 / 8.92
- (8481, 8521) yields 1.7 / 8.32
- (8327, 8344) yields 0.0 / 8.84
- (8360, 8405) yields 0.7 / 8.68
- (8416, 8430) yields 0.2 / 8.65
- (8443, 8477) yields 0.9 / 8.49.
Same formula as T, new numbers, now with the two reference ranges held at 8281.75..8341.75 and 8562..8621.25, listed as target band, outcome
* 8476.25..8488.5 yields 0.02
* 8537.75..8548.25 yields 0.21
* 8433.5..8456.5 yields 0.06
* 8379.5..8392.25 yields 0.05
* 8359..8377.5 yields 0.01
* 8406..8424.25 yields 0.00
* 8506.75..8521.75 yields 0.06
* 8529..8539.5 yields 0.05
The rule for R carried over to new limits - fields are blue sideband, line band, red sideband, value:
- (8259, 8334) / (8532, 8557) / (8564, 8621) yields 2.1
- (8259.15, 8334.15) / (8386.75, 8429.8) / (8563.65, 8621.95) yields 0.8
